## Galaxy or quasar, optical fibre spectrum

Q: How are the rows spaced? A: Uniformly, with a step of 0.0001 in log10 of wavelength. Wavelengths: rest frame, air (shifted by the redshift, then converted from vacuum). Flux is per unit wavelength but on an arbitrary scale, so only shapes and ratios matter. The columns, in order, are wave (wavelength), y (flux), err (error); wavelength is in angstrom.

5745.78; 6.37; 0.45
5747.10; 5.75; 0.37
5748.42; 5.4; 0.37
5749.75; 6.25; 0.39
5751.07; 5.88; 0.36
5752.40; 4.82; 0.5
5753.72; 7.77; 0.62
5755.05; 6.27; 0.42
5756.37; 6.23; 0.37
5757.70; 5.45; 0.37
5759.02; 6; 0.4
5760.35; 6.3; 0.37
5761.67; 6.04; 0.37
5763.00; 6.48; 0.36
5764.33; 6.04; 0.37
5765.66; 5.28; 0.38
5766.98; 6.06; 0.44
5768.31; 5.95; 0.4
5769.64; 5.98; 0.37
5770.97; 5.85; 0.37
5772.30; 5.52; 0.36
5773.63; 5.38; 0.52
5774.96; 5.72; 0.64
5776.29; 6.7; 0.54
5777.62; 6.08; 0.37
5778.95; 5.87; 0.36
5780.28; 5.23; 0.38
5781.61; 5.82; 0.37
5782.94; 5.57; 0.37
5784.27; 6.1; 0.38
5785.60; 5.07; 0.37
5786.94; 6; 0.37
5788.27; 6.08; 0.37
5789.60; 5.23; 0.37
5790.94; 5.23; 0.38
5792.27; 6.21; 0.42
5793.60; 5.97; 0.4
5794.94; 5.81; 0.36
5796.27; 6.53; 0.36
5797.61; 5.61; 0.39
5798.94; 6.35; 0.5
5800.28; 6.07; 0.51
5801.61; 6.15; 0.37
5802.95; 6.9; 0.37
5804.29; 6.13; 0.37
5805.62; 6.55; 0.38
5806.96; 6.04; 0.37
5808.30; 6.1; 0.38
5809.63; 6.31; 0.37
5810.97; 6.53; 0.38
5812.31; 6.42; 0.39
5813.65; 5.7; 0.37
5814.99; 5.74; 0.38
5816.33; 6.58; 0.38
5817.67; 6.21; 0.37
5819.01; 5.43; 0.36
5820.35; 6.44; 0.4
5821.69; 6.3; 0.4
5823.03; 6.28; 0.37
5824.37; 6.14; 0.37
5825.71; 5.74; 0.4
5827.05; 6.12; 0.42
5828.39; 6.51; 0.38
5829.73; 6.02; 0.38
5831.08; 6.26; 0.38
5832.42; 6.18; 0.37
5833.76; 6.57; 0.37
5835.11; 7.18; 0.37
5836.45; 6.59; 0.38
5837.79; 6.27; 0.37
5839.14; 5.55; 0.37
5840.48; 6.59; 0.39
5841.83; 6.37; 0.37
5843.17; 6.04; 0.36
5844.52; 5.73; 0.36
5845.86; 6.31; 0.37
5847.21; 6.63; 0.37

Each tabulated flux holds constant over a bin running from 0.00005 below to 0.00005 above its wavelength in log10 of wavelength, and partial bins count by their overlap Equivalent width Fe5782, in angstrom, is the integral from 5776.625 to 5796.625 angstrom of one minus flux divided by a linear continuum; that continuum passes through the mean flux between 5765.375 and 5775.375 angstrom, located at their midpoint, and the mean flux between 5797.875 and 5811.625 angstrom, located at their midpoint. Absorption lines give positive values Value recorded 0.7 angstrom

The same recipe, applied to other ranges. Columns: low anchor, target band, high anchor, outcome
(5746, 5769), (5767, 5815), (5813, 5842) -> 1.1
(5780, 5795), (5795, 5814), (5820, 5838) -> -0.9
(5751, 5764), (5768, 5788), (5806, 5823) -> 1.1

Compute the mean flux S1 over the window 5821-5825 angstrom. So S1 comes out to 6.25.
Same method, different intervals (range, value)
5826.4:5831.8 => 6.23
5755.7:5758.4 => 5.86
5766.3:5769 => 6.01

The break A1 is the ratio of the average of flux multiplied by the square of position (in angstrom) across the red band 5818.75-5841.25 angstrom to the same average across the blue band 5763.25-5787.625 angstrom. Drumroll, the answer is 1.10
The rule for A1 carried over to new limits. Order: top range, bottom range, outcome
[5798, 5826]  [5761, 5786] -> 1.08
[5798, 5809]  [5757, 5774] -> 1.08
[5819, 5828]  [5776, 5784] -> 1.06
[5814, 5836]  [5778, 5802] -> 1.08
